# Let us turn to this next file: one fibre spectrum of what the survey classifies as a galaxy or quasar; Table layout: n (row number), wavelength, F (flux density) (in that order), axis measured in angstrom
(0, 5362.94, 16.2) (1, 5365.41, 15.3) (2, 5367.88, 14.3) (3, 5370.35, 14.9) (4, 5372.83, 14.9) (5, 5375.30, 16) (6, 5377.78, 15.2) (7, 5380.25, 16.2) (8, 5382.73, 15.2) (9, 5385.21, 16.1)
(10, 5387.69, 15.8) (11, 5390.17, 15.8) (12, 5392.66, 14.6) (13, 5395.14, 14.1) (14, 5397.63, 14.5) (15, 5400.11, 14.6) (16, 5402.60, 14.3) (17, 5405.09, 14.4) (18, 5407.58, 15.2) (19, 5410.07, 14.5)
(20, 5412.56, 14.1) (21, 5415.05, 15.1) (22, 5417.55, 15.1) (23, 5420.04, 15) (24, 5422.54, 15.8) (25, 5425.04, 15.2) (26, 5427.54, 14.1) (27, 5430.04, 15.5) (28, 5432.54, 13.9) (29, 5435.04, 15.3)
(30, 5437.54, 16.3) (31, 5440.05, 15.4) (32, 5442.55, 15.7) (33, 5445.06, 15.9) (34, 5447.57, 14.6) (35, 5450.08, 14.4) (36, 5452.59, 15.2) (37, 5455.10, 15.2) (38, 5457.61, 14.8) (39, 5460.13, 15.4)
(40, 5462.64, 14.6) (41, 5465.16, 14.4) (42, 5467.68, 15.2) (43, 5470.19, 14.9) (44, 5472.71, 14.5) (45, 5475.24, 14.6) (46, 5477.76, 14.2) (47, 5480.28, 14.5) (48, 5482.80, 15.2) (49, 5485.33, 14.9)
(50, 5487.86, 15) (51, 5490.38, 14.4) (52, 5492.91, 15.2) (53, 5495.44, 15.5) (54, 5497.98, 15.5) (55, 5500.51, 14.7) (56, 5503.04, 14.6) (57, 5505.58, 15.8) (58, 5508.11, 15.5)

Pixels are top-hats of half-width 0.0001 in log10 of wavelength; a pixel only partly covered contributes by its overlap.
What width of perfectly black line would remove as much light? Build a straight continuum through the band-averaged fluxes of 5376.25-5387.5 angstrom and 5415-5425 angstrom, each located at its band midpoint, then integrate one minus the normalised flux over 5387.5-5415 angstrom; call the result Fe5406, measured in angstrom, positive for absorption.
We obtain 1.4 angstrom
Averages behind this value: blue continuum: 15.7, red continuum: 15.3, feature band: 14.7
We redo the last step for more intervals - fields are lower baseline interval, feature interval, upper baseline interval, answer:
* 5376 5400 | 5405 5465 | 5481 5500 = 0.6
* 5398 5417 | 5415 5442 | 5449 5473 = -0.8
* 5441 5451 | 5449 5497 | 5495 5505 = 0.9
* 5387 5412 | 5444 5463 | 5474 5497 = -0.3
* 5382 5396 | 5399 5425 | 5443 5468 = 0.6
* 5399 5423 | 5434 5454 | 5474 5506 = -0.7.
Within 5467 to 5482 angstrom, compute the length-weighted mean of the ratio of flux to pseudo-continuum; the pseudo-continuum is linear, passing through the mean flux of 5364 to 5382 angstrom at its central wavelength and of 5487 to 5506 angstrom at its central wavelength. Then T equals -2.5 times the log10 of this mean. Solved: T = 0.03 mag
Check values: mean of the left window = 15.3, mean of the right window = 15.1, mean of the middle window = 14.7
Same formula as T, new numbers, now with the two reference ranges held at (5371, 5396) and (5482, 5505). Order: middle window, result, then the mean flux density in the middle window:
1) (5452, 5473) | 0.01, 14.9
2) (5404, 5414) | 0.05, 14.6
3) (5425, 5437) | 0.03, 14.9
